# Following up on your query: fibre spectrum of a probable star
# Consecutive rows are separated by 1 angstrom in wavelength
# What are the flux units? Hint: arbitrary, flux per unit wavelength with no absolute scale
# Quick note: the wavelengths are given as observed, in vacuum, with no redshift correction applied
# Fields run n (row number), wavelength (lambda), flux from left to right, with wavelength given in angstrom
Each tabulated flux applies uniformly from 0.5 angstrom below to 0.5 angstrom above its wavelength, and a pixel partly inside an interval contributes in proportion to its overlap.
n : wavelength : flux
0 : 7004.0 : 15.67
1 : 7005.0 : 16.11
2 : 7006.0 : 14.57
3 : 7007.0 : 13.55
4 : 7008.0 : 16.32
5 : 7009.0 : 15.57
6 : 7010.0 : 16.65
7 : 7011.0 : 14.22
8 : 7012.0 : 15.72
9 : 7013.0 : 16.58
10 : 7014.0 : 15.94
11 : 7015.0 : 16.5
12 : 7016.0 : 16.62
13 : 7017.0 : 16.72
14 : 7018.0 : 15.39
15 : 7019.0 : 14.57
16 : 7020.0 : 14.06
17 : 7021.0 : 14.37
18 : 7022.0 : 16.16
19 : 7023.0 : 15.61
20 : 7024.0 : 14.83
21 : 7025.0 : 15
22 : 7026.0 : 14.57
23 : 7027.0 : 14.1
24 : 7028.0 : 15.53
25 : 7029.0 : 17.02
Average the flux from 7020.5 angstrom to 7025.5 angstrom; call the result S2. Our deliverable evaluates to 15.2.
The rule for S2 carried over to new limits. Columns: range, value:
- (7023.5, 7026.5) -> 14.8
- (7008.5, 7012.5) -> 15.5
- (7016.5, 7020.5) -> 15.2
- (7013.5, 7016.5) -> 16.4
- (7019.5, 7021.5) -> 14.2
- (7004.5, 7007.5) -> 14.7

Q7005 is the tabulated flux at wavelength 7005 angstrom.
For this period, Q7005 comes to 16.11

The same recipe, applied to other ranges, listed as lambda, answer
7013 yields 16.58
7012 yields 15.72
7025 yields 15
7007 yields 13.55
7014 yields 15.94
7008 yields 16.32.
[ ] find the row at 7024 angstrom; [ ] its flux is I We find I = 14.83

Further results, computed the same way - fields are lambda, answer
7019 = 14.57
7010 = 16.65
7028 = 15.53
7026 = 14.57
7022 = 16.16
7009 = 15.57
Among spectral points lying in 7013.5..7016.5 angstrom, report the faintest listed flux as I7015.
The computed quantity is 15.94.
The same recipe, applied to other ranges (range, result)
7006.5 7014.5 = 13.55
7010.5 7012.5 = 14.22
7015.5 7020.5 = 14.06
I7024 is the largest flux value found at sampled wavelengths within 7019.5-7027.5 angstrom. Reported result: 16.16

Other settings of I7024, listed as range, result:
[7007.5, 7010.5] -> 16.65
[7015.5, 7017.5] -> 16.72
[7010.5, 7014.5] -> 16.58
